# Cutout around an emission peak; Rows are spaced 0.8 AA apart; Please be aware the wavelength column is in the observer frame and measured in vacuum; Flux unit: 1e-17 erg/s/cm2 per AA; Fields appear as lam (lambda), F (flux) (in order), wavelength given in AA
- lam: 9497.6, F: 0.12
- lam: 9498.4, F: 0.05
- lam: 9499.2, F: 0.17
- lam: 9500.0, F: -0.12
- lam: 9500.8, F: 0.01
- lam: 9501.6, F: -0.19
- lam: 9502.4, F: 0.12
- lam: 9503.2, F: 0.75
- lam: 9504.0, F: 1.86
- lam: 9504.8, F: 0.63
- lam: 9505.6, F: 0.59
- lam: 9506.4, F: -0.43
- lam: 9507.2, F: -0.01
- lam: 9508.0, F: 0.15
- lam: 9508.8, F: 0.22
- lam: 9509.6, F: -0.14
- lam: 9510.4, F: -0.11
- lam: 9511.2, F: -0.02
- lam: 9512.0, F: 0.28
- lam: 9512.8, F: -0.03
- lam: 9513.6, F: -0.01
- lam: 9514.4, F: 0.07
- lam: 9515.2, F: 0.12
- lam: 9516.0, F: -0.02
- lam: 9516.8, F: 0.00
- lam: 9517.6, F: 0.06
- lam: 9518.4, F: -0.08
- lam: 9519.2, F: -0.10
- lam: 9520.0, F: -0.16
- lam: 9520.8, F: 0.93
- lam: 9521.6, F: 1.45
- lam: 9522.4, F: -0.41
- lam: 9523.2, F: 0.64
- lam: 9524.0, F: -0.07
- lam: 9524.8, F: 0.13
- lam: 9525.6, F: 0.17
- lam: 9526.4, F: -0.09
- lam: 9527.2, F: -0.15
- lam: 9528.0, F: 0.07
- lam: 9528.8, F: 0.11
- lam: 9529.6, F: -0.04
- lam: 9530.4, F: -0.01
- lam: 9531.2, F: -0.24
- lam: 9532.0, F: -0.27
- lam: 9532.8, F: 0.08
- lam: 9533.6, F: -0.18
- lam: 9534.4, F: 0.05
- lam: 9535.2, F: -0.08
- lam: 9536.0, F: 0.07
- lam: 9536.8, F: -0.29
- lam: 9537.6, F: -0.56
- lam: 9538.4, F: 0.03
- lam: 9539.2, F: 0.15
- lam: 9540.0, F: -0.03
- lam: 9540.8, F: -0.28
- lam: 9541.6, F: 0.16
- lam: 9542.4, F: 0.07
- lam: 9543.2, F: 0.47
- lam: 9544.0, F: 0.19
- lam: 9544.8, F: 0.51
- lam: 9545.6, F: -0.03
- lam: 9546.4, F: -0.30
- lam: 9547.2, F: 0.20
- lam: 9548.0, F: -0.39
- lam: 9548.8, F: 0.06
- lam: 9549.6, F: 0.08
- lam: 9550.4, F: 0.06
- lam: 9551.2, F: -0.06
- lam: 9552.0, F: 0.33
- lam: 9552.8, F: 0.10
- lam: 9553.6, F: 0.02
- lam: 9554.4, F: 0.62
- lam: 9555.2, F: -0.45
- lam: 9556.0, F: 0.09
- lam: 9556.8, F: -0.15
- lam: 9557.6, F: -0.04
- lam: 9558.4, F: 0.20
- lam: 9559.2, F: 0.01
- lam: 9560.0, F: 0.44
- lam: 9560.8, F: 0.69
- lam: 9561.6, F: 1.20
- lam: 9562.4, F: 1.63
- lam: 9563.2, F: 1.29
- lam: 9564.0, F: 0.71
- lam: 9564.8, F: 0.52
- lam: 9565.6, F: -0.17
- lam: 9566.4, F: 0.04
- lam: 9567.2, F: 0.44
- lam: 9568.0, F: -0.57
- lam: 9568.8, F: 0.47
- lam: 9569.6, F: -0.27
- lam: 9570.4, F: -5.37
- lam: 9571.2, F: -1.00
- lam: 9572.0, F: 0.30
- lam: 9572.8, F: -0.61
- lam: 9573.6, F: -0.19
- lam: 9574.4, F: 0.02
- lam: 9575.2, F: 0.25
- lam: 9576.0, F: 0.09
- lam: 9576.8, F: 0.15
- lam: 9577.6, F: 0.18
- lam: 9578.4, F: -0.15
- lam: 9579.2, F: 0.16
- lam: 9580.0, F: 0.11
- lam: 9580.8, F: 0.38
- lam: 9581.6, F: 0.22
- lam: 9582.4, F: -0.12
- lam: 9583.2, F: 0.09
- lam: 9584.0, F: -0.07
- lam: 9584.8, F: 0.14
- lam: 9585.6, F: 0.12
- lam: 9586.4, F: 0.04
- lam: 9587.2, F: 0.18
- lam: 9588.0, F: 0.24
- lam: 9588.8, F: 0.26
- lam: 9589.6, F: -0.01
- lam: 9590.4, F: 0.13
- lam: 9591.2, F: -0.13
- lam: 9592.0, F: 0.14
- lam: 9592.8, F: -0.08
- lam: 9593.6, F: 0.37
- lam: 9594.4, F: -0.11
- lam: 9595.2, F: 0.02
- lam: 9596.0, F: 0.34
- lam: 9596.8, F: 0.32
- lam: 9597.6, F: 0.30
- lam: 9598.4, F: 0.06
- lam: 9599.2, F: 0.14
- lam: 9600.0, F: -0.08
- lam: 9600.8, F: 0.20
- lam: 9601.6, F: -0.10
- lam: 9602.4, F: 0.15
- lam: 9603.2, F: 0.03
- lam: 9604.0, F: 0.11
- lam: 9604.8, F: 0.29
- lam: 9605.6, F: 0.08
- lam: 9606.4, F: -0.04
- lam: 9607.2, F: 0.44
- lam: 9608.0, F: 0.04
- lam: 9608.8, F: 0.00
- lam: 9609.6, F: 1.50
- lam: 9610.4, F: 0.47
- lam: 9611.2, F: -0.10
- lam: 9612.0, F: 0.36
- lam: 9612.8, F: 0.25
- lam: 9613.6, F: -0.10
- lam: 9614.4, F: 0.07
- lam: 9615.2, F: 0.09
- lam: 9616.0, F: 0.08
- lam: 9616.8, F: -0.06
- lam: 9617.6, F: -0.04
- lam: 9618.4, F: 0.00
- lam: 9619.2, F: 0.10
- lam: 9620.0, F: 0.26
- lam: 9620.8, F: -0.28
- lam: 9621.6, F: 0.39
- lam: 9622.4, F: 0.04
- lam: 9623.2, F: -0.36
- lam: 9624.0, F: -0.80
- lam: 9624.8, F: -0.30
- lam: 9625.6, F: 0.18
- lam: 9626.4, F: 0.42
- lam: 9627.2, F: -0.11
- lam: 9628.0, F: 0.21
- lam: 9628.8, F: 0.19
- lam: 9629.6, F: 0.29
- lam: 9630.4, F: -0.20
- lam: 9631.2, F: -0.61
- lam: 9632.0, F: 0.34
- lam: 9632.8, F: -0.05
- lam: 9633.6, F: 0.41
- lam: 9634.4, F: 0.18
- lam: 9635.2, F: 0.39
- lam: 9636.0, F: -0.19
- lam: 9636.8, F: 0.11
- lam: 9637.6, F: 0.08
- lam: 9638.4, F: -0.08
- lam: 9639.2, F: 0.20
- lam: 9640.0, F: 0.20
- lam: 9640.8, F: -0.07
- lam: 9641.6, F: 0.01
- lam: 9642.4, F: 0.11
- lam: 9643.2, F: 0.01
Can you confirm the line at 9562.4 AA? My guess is Hbeta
